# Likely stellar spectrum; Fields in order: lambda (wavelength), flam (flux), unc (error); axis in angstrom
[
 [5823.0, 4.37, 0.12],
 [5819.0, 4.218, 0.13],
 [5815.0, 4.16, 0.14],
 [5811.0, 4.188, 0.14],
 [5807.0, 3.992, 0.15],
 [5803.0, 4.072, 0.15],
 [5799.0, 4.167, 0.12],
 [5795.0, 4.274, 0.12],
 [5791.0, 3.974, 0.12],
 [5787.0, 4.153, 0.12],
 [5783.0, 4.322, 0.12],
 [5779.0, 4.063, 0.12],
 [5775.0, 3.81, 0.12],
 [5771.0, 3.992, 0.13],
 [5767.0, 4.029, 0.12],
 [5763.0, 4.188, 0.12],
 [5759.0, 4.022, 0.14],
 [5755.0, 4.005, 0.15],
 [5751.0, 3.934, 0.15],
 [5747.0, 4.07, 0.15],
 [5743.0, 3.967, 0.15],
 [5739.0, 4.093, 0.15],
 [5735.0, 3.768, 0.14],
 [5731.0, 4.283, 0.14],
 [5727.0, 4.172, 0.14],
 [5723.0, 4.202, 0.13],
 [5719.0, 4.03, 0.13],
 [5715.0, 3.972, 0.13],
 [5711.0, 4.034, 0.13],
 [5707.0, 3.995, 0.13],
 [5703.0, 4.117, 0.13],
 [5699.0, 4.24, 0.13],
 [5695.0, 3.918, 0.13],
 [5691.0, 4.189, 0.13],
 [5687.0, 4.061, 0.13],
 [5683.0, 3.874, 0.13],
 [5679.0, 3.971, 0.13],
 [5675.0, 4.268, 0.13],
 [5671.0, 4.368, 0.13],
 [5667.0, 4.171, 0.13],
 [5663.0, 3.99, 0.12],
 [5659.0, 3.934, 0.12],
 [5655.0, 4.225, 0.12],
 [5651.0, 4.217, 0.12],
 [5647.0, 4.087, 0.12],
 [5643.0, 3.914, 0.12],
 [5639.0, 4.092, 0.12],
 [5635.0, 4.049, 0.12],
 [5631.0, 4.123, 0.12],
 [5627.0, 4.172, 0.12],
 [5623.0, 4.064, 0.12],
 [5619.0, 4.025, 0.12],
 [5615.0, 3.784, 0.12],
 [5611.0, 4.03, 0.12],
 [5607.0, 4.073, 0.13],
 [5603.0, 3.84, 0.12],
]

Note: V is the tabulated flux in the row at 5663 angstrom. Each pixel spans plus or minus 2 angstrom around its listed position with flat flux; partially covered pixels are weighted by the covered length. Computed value 3.99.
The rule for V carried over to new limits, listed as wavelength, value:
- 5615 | 3.784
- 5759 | 4.022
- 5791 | 3.974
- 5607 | 4.073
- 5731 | 4.283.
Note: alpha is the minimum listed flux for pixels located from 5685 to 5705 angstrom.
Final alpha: 3.918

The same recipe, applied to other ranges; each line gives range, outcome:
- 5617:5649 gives 3.914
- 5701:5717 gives 3.972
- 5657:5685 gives 3.874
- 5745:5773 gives 3.934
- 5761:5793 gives 3.81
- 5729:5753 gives 3.768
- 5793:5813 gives 3.992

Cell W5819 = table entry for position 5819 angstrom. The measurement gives 4.218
